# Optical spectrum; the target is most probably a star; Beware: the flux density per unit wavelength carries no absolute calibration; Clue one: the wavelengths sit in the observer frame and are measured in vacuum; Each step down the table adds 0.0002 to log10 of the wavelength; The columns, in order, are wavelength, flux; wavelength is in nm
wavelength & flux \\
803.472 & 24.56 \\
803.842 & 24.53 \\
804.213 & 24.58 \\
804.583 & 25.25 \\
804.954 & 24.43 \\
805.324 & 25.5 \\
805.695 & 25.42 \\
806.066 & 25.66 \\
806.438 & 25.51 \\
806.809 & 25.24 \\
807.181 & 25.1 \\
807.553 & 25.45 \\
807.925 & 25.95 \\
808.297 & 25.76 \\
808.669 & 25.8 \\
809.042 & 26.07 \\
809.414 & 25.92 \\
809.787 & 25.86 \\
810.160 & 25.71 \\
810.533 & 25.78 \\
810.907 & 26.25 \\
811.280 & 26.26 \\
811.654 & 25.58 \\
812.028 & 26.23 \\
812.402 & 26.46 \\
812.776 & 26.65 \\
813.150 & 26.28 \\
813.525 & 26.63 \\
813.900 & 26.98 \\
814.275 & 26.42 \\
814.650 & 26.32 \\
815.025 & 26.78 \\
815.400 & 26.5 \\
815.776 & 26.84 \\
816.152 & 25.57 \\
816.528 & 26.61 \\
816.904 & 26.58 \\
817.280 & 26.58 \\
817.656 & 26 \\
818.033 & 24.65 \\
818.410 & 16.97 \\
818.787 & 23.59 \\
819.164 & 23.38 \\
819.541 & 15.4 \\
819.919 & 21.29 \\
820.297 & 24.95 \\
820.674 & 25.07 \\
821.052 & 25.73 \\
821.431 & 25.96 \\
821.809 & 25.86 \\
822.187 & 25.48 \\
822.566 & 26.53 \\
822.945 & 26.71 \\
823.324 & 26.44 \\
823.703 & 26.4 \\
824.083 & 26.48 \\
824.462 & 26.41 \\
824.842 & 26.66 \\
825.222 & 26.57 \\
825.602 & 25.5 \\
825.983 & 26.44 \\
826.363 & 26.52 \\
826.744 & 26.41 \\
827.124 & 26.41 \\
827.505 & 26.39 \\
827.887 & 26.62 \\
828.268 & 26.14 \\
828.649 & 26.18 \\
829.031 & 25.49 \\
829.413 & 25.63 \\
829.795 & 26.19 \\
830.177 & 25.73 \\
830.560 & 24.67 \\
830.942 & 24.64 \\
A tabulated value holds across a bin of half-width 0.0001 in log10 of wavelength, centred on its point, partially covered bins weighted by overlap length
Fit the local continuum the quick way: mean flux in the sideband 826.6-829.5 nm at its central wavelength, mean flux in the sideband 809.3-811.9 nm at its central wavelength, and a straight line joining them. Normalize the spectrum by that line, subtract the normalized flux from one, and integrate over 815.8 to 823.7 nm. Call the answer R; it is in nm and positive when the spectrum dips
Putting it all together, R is 0.45 nm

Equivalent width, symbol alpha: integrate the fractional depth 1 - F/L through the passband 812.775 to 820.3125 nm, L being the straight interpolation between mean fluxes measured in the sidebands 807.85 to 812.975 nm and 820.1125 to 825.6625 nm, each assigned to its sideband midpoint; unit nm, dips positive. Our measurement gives 0.374 nm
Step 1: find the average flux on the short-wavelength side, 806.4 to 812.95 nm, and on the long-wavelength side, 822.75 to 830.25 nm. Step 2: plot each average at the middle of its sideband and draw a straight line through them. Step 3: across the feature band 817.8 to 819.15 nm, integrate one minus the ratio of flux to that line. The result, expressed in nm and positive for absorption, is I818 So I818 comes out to 0.21 nm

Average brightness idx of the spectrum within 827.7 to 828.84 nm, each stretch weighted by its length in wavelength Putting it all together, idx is 26.3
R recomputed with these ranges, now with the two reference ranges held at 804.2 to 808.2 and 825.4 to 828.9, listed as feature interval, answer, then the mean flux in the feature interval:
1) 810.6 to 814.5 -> -0.113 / 26.4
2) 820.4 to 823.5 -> 0.012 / 25.9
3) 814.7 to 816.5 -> -0.048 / 26.4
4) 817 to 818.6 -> 0.132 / 23.7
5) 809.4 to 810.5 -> -0.014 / 25.8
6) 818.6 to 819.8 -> 0.236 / 20.8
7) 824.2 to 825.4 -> -0.017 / 26.5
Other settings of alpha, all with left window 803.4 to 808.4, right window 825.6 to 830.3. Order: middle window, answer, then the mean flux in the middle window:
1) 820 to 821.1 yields 0.044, 24.8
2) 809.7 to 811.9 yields -0.043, 25.9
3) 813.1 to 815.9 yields -0.112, 26.6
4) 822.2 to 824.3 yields -0.038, 26.4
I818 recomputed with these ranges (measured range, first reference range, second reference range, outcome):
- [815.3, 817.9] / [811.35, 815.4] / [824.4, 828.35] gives 0.007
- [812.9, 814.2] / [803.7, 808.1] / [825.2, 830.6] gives -0.056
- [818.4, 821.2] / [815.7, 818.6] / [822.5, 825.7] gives 0.349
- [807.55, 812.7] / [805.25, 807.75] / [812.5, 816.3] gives -0.012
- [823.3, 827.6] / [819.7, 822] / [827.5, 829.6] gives -0.150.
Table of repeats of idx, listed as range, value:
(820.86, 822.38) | 25.8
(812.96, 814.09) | 26.6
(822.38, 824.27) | 26.5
